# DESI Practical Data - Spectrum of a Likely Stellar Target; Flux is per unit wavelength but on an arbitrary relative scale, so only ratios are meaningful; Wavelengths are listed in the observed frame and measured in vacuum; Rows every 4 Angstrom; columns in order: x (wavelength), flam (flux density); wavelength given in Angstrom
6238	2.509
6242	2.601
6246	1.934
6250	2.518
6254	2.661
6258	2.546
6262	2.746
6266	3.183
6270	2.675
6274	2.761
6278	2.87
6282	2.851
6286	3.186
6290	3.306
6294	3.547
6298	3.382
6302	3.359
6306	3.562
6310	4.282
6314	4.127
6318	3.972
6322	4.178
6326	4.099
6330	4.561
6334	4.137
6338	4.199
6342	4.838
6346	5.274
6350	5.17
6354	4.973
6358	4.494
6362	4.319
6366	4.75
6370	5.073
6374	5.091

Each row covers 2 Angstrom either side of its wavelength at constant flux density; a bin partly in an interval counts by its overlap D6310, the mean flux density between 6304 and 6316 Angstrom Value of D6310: 3.99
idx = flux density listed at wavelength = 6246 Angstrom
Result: 1.934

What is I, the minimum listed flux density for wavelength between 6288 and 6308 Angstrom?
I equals 3.306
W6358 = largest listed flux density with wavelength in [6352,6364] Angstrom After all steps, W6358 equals 4.973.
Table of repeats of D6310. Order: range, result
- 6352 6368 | 4.63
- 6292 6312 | 3.63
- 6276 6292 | 3.05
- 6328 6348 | 4.6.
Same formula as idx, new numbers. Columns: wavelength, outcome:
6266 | 3.183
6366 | 4.75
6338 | 4.199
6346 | 5.274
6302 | 3.359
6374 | 5.091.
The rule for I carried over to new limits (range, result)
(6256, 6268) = 2.546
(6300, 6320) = 3.359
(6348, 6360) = 4.494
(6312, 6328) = 3.972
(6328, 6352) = 4.137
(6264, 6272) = 2.675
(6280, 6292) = 2.851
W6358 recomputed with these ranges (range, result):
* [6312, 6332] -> 4.561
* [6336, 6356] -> 5.274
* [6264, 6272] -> 3.183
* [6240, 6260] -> 2.661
